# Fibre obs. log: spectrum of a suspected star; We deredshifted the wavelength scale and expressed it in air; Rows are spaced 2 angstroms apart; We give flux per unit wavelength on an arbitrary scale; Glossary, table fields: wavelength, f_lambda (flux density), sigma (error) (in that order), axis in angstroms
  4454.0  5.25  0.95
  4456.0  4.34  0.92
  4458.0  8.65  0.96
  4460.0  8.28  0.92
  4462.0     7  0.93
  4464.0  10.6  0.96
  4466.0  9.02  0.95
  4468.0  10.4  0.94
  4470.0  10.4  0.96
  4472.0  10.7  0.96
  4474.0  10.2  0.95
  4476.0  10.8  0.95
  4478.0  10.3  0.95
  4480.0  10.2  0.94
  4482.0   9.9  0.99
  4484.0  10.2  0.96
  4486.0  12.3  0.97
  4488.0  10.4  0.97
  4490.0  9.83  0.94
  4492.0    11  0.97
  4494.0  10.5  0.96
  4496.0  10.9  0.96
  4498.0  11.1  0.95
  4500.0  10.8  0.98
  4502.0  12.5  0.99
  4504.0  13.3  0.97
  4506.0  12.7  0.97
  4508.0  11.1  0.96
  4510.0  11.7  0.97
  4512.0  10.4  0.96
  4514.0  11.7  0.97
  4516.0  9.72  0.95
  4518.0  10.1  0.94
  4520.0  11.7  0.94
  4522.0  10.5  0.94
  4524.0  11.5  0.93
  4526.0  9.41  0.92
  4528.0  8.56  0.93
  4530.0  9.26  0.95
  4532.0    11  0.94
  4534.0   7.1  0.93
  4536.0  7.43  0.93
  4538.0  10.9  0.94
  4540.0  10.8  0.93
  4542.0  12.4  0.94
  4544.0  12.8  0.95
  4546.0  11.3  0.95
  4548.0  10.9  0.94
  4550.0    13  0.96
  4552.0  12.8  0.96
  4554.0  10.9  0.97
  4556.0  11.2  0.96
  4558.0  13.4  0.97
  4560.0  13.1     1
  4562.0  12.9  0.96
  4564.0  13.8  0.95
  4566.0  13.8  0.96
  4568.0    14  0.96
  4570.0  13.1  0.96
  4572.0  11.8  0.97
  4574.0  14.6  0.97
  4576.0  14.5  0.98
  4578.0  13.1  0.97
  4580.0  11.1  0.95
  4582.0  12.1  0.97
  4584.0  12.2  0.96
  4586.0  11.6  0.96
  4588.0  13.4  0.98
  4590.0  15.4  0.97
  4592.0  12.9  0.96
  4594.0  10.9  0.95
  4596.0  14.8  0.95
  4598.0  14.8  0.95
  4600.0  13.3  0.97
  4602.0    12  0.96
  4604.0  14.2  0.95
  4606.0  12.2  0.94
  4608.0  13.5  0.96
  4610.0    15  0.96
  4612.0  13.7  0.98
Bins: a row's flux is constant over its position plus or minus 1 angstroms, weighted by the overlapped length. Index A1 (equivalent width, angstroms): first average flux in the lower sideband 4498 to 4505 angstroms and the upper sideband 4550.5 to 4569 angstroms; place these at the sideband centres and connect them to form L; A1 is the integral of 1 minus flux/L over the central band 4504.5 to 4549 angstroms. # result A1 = 6.4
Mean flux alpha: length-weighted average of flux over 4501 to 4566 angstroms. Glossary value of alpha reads 11.3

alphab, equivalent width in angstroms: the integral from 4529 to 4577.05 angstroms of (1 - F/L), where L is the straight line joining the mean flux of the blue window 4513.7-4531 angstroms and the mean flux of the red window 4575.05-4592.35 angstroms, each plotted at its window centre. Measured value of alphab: -1.4 angstroms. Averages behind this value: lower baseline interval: 10.2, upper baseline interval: 12.9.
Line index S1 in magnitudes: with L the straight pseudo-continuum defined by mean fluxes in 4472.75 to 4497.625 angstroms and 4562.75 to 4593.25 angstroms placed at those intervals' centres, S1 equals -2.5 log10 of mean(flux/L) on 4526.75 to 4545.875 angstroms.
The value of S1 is 0.19 mag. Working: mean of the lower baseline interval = 10.6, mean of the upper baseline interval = 13.1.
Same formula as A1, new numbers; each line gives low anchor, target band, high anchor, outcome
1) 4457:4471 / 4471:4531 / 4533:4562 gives -3.87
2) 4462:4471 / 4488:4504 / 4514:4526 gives -1.23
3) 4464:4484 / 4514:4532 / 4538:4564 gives 1.90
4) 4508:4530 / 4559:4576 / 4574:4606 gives -1.62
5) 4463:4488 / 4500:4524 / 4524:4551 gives -2.22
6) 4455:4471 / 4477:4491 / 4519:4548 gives -2.05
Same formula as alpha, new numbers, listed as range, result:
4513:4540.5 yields 9.96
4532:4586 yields 12.1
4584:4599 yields 13.3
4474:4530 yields 10.8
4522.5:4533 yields 9.97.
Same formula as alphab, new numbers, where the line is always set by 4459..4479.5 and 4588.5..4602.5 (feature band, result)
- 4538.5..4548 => 0.2 angstroms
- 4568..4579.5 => -0.5 angstroms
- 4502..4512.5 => -1.0 angstroms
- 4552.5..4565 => -0.1 angstroms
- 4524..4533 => 1.4 angstroms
